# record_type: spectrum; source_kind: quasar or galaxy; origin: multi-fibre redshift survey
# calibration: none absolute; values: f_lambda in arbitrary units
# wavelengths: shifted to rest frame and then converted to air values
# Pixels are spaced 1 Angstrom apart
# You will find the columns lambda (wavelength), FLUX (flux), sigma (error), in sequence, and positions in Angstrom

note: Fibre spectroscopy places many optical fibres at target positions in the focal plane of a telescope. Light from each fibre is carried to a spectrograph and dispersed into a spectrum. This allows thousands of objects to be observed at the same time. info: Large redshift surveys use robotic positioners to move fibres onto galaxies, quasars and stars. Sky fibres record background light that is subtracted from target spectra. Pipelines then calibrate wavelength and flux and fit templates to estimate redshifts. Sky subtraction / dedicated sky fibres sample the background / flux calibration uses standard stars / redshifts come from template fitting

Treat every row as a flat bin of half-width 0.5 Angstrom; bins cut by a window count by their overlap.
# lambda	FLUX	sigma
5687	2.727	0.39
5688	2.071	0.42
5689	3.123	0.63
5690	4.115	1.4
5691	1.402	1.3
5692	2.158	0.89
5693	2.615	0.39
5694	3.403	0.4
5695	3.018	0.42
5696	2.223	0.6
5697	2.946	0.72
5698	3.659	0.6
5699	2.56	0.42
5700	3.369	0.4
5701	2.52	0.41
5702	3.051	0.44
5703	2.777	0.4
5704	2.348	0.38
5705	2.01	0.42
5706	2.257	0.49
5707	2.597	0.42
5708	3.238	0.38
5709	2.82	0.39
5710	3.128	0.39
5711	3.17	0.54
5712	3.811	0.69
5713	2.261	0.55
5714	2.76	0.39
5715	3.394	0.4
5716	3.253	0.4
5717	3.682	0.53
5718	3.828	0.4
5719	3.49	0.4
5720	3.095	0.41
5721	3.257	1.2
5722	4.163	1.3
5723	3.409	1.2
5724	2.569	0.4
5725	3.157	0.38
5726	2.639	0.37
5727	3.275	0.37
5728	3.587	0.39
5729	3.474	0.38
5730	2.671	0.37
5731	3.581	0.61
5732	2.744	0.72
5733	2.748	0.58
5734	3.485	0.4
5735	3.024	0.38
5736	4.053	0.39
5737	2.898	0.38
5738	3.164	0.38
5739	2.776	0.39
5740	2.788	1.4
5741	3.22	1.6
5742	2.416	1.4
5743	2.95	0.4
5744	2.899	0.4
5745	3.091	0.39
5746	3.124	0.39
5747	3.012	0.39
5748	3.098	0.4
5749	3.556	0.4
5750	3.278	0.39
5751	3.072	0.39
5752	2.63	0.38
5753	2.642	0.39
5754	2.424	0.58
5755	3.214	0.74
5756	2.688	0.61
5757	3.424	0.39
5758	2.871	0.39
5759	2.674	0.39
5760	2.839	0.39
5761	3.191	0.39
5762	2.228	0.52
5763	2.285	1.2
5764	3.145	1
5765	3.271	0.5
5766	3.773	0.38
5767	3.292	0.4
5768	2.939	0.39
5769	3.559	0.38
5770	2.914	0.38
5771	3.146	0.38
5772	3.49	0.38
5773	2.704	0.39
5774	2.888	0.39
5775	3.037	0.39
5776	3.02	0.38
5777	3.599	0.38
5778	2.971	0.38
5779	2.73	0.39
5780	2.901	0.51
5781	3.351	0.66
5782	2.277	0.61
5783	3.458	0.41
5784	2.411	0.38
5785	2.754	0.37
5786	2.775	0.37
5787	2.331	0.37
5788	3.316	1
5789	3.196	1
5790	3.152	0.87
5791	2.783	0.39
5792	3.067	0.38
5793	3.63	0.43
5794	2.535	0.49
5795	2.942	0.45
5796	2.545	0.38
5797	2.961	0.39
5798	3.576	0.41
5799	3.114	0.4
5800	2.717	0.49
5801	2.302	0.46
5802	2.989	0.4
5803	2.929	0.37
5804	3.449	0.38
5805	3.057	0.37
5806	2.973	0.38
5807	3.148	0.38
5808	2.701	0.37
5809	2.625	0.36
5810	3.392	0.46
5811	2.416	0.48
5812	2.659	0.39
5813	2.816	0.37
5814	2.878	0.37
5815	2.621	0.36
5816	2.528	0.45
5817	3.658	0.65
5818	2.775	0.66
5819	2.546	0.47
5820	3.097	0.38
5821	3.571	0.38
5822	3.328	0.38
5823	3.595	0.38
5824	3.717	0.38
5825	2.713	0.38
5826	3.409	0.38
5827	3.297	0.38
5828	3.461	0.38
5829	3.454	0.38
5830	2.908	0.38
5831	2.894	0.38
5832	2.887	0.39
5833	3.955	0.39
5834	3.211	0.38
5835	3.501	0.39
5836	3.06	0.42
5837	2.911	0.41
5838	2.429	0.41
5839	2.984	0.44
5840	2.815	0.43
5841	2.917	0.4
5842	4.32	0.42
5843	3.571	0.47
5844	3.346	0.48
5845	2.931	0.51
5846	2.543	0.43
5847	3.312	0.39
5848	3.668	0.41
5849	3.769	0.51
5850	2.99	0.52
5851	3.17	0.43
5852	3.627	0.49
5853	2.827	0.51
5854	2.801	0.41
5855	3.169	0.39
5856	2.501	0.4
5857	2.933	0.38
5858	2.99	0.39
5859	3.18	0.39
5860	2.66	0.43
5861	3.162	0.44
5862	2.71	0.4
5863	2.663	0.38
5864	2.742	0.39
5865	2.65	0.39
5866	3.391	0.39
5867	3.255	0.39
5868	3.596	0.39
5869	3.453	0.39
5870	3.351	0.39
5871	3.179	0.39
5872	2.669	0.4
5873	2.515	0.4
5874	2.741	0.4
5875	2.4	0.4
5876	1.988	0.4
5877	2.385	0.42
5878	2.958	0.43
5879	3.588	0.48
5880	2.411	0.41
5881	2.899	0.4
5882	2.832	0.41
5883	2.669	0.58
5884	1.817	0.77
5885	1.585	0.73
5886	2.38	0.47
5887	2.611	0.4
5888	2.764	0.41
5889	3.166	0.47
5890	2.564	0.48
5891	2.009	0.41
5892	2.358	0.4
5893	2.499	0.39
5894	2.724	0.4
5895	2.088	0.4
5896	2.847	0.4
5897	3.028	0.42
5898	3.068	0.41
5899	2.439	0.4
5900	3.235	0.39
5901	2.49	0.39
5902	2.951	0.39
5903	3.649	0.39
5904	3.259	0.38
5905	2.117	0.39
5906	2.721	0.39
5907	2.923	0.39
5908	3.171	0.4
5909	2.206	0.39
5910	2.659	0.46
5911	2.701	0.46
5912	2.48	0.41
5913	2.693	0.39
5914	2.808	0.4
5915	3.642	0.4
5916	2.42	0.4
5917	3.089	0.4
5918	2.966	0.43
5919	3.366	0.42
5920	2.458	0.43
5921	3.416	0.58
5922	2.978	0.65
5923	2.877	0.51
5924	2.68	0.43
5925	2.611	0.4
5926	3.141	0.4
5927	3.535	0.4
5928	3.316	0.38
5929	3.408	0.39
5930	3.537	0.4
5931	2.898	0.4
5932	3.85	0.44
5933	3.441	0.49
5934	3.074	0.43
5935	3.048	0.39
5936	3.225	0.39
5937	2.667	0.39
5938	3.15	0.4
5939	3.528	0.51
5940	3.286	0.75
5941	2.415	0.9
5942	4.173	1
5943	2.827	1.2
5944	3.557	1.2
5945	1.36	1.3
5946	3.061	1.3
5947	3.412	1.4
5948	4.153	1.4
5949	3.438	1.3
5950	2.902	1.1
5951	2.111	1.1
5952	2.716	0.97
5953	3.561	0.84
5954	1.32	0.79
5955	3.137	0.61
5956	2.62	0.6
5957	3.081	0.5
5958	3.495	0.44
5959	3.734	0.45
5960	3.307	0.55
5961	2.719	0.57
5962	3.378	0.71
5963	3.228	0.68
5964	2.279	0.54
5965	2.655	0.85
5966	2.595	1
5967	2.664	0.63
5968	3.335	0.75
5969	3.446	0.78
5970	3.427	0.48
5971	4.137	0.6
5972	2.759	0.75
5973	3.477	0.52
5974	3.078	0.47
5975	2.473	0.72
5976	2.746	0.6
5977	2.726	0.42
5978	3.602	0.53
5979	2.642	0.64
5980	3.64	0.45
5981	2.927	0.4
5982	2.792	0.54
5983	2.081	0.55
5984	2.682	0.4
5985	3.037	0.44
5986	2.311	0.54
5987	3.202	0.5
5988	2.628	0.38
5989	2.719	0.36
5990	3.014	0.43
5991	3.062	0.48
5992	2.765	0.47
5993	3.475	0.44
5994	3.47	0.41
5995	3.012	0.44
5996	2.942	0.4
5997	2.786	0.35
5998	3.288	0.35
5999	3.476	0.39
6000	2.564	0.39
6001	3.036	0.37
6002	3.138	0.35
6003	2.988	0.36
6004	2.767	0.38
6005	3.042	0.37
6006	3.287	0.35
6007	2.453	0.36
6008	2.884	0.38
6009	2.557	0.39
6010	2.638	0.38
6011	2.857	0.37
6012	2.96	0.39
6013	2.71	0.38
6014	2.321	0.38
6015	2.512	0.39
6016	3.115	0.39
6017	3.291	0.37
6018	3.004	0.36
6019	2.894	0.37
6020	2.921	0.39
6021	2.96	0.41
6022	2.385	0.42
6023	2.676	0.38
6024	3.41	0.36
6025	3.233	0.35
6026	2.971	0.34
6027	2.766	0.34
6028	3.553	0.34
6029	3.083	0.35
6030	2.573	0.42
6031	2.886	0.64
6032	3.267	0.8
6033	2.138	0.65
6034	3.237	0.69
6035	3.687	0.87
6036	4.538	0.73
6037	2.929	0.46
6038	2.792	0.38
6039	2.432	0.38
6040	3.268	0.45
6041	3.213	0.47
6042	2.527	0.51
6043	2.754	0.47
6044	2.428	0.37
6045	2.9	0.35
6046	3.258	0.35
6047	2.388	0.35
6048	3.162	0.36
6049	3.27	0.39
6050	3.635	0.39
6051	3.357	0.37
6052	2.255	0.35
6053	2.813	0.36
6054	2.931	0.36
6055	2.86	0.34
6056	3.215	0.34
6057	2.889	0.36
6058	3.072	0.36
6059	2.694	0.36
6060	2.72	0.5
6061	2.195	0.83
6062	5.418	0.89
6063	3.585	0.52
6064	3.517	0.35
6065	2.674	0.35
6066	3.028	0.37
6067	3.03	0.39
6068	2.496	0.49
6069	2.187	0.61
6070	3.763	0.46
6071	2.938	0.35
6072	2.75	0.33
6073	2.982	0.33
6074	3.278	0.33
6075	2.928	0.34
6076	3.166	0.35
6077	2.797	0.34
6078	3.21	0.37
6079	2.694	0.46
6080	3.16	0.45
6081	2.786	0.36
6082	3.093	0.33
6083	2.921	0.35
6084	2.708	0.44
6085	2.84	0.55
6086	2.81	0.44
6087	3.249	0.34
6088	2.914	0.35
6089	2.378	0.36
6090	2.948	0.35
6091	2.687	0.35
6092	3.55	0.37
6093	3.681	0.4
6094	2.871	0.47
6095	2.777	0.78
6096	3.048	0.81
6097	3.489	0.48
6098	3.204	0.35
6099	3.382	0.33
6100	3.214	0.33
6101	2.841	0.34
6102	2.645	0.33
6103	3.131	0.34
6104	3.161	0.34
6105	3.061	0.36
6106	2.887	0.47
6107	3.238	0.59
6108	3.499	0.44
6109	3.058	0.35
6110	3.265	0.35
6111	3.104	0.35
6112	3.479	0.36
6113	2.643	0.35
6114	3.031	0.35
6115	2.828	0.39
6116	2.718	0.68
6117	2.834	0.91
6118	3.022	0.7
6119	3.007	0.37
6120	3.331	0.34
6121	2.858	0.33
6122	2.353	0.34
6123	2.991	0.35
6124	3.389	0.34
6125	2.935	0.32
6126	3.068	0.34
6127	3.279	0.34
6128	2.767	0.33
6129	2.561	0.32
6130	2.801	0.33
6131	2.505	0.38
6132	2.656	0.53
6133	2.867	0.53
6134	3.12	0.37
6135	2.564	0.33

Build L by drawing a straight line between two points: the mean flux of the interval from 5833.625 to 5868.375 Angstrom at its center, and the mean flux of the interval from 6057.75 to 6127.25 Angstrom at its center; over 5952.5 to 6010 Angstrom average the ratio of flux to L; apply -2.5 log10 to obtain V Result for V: 0.03 mag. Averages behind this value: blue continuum 3.09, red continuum 3.03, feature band 2.97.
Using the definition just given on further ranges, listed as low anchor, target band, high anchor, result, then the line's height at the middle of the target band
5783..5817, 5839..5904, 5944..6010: 0.017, 2.93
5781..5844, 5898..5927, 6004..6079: 0.049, 3.01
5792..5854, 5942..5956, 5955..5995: 0.037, 3.03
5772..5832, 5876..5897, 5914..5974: 0.192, 3.05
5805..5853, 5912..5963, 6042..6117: 0.004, 3.08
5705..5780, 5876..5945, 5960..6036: 0.048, 3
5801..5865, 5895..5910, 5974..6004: 0.066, 3.01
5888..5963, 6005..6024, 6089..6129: 0.066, 3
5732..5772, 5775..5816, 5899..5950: 0.037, 3.03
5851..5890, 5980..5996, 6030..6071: 0.020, 2.96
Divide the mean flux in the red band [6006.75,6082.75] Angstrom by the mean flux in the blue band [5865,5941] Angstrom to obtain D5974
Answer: 1.0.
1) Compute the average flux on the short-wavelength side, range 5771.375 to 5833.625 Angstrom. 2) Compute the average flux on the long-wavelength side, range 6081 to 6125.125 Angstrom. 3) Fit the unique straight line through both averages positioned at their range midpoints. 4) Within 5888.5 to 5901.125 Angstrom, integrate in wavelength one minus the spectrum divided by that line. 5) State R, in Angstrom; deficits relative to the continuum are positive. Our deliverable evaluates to 1.5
